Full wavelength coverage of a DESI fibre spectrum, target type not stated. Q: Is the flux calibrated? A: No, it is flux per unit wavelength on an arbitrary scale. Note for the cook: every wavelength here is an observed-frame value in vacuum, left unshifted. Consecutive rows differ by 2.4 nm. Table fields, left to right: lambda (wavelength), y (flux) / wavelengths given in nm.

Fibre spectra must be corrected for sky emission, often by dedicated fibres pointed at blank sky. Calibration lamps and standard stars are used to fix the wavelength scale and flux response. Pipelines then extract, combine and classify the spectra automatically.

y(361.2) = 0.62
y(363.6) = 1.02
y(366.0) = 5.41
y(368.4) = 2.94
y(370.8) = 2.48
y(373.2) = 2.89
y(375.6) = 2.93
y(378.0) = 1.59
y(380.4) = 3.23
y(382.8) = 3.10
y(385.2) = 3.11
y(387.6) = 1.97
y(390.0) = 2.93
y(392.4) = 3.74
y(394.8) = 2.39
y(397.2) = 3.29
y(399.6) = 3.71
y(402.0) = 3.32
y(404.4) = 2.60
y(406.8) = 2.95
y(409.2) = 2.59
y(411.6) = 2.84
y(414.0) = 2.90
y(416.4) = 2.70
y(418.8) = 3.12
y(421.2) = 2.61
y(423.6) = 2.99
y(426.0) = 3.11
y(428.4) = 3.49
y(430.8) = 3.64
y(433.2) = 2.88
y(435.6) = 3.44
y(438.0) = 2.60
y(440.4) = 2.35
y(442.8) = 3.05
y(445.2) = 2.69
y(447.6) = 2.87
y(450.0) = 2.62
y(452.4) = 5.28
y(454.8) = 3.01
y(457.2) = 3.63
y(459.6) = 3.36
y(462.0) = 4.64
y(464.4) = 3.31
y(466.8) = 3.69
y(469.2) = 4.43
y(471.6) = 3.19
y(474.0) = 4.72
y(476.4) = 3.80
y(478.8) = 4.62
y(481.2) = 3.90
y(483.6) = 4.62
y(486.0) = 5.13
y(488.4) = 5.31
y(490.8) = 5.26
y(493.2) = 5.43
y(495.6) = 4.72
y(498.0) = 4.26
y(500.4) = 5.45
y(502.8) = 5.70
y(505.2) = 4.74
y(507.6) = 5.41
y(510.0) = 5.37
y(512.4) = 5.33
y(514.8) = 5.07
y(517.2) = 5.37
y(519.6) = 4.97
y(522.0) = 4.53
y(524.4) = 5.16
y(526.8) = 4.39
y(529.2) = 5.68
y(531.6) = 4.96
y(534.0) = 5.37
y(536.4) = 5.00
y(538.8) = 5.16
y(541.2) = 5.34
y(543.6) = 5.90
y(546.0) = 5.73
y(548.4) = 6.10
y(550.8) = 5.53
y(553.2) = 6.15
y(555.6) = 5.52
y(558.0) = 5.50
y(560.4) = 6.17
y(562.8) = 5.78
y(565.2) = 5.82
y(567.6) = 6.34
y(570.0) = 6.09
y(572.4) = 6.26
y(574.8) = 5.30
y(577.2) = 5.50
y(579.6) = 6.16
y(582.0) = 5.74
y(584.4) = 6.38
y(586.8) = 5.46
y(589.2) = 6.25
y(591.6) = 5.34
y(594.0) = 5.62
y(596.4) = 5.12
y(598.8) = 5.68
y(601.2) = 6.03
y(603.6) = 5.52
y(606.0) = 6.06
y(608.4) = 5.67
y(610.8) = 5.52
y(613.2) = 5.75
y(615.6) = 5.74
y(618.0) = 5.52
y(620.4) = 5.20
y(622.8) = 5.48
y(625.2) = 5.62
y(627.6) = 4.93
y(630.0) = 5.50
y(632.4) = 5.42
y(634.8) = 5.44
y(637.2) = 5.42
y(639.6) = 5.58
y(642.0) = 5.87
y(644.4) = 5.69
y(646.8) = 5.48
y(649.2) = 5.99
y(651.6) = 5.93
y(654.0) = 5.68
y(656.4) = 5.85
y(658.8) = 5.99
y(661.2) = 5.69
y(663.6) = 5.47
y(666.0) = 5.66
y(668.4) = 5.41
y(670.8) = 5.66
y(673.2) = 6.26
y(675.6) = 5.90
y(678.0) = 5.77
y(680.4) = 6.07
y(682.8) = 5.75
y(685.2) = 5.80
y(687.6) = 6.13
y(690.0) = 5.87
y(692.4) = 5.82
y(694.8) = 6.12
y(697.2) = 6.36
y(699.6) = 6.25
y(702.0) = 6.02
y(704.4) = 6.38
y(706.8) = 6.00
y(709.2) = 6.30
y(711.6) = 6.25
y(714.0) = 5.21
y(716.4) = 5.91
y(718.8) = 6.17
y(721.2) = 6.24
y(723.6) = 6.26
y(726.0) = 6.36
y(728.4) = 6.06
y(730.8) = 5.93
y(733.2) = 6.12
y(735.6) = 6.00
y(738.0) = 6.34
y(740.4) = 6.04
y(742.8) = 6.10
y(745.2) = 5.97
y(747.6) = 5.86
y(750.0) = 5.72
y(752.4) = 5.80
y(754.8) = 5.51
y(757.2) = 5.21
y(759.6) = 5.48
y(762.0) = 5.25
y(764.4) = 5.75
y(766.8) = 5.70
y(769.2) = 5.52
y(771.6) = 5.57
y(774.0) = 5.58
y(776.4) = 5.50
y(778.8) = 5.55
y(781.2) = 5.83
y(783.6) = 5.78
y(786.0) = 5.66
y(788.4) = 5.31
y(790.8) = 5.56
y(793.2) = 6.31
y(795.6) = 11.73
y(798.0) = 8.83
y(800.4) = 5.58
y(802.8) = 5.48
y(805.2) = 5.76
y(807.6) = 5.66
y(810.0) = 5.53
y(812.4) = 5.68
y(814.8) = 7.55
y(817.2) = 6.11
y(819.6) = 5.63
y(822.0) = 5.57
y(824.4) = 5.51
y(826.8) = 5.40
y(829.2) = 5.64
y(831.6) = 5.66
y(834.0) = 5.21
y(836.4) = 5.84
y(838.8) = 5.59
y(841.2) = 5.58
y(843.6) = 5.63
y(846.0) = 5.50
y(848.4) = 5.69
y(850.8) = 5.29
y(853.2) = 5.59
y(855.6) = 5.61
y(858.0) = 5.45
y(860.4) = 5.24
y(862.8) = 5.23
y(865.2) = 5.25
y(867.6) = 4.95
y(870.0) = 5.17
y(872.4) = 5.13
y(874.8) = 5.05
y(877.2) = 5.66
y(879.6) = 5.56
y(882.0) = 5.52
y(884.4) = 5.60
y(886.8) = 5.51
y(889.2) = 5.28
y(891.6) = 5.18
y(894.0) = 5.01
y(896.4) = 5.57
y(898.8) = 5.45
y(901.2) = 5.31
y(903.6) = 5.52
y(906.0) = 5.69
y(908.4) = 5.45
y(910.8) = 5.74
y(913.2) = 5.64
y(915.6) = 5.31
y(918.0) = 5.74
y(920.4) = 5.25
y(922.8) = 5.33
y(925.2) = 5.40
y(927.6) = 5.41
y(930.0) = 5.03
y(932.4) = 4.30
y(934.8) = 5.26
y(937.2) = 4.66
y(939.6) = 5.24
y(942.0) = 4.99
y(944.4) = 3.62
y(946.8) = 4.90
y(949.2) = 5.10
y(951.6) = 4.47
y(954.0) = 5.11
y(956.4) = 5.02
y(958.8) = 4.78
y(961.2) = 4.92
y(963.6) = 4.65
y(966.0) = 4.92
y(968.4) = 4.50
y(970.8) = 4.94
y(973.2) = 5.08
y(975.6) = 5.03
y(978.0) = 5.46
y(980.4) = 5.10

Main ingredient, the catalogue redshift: 0.212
